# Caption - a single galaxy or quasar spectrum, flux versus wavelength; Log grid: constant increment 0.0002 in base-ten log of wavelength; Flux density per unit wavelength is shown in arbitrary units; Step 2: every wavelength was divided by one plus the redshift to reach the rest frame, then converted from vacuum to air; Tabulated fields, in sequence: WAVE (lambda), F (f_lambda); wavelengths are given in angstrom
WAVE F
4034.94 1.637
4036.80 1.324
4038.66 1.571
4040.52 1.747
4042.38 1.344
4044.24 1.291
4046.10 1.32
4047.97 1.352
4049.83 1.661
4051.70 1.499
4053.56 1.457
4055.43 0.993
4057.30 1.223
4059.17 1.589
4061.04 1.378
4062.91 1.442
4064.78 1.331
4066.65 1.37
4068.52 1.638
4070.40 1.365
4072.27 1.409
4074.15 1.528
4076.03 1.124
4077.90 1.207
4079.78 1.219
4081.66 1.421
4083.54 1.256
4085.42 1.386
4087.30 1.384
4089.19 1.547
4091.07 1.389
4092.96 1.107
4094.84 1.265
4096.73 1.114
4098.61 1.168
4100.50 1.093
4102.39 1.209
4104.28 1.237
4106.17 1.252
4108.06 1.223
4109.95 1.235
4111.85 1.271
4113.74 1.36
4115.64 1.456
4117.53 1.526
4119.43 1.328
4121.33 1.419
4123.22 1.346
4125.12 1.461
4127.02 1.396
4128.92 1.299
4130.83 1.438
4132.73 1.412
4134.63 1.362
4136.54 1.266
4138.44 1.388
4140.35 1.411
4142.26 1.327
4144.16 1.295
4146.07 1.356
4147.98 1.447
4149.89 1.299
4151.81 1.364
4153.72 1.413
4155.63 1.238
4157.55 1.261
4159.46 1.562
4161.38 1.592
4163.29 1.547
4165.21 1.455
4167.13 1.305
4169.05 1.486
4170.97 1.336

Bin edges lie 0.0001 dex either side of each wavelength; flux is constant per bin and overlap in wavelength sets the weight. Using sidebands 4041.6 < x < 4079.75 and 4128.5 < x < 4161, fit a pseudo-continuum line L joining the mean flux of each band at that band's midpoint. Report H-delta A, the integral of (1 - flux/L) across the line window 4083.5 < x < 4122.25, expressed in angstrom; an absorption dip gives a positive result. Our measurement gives 2.0 angstrom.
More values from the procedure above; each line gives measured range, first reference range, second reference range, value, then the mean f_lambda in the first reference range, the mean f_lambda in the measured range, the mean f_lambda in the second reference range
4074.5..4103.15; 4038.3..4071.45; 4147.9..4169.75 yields 3.06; 1.42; 1.27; 1.41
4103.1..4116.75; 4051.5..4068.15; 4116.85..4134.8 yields 0.97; 1.37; 1.29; 1.4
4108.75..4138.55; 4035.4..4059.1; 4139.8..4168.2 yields 0.55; 1.41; 1.37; 1.39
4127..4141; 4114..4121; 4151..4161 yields 0.38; 1.43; 1.37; 1.38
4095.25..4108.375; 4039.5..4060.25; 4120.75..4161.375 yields 1.91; 1.41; 1.19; 1.37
